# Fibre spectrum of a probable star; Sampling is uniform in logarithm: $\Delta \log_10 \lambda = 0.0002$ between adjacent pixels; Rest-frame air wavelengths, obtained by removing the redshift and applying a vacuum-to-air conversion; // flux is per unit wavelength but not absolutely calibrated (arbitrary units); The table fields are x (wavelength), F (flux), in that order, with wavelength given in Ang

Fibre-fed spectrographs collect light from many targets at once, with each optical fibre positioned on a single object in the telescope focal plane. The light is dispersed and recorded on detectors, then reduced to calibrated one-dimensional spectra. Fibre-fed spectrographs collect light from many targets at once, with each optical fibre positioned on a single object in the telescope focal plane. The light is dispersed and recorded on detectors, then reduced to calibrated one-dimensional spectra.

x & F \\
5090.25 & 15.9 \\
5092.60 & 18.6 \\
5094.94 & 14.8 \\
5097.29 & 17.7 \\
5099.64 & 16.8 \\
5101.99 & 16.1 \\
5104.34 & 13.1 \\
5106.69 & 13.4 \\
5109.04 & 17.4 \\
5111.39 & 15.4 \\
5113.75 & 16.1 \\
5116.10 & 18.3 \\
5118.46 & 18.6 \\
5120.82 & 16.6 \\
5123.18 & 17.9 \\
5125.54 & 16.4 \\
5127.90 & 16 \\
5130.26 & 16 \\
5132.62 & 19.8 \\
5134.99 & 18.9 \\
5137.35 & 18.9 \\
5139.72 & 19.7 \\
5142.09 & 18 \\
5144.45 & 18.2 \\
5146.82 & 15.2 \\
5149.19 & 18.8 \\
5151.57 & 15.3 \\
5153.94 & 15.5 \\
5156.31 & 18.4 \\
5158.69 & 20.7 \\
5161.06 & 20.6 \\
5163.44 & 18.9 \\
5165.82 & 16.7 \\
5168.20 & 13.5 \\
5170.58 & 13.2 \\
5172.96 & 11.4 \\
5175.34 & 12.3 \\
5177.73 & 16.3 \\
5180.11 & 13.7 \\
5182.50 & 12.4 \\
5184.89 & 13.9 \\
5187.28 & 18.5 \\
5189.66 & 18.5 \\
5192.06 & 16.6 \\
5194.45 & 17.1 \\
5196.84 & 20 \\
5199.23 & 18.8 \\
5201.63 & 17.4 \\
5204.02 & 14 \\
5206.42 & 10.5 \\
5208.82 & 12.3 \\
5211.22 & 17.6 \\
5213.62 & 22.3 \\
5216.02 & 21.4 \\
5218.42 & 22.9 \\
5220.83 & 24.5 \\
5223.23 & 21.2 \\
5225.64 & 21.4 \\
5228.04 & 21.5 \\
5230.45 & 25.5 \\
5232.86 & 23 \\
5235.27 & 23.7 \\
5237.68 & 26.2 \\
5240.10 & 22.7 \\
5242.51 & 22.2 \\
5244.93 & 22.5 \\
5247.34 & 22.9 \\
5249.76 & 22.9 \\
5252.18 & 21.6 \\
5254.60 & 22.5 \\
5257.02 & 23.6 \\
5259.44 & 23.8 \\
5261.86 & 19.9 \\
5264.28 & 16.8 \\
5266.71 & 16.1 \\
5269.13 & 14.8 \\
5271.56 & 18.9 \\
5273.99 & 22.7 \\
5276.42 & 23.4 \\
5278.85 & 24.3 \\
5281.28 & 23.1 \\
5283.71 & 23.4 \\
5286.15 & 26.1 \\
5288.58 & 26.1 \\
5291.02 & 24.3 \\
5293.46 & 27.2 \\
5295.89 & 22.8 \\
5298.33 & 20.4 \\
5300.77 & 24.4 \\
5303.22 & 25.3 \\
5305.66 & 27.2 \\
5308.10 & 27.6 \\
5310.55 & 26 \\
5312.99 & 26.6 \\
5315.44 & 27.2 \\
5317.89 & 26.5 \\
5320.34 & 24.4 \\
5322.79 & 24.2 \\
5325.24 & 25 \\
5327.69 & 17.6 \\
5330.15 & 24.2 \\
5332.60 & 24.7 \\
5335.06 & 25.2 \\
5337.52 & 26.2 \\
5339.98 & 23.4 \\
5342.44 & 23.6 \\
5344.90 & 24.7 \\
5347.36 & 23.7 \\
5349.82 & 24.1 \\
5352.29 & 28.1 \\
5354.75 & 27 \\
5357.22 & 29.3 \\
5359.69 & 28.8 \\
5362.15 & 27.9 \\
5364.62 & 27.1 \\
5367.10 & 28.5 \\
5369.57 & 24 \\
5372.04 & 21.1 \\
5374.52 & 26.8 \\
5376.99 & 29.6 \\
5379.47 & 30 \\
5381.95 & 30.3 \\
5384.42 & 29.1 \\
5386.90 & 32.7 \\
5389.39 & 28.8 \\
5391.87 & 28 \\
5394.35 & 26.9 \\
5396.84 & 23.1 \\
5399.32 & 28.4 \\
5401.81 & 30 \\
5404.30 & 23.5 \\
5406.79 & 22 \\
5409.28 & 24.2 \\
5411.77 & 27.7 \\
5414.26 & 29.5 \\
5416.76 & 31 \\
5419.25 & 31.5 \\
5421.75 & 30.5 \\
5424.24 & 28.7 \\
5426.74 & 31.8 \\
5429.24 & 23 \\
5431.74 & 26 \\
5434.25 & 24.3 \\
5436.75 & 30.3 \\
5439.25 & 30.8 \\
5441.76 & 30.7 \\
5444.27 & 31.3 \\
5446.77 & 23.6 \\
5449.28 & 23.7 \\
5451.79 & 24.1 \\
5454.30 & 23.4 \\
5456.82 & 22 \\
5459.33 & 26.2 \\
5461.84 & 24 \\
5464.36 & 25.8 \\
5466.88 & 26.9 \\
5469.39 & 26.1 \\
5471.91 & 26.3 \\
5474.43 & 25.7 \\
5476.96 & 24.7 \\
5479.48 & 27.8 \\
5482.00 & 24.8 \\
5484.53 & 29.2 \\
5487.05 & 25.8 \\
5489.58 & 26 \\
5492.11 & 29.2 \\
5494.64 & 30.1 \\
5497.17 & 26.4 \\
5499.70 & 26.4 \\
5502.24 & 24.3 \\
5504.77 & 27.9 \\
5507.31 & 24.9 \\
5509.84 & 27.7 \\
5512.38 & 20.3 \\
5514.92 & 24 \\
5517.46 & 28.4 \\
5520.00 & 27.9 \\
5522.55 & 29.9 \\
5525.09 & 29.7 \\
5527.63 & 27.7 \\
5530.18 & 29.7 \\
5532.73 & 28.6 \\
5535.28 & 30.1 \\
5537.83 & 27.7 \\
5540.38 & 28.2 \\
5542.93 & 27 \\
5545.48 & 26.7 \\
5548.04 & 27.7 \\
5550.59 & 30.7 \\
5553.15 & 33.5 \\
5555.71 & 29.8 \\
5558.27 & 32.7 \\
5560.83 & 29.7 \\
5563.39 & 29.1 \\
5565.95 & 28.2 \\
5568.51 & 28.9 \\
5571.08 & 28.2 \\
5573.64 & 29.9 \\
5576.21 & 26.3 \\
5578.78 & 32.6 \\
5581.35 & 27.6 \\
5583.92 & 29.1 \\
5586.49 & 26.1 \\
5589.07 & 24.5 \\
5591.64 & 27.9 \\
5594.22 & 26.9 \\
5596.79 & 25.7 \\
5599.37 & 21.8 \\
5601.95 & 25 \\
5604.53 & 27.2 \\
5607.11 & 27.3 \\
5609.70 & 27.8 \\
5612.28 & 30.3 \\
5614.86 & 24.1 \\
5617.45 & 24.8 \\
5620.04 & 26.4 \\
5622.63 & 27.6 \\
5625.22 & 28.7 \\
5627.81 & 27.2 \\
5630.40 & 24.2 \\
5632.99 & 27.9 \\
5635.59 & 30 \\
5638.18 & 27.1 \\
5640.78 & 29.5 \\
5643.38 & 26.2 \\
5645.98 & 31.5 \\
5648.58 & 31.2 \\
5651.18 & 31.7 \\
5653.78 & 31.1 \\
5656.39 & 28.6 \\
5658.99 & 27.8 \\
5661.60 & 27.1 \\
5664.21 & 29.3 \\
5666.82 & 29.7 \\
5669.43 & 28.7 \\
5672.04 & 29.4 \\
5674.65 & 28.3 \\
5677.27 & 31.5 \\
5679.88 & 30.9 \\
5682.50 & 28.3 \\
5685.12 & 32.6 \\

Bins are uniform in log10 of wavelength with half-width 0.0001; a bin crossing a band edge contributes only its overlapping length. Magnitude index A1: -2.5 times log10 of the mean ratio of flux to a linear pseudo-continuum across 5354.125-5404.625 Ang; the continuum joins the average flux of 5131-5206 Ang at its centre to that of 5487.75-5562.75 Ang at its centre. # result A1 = -0.18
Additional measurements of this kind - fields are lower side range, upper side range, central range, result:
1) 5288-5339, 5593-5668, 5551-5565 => -0.14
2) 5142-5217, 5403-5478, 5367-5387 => -0.15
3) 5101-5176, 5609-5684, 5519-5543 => -0.11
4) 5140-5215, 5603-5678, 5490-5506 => -0.11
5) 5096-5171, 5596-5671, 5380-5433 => -0.22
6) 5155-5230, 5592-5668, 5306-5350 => -0.20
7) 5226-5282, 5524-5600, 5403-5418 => -0.05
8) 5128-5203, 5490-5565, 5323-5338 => -0.08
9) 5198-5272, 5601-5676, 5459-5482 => -0.04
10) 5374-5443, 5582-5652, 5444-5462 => 0.15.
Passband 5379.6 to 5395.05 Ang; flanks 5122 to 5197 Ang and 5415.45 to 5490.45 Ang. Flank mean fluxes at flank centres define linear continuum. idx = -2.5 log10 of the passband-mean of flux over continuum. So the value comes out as -0.195 mag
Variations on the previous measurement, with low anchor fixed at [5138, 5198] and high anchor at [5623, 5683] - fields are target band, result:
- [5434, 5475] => -0.10 mag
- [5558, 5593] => -0.06 mag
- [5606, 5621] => 0.05 mag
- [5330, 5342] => -0.18 mag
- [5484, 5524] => -0.07 mag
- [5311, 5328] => -0.22 mag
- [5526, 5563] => -0.12 mag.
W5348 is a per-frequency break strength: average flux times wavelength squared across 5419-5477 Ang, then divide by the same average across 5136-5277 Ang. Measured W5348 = 1.5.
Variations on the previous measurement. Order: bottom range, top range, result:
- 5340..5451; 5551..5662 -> 1.11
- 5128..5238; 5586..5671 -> 1.81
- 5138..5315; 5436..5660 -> 1.53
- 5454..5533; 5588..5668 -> 1.09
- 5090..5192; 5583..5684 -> 2.02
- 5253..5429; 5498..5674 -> 1.20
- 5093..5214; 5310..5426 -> 1.75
